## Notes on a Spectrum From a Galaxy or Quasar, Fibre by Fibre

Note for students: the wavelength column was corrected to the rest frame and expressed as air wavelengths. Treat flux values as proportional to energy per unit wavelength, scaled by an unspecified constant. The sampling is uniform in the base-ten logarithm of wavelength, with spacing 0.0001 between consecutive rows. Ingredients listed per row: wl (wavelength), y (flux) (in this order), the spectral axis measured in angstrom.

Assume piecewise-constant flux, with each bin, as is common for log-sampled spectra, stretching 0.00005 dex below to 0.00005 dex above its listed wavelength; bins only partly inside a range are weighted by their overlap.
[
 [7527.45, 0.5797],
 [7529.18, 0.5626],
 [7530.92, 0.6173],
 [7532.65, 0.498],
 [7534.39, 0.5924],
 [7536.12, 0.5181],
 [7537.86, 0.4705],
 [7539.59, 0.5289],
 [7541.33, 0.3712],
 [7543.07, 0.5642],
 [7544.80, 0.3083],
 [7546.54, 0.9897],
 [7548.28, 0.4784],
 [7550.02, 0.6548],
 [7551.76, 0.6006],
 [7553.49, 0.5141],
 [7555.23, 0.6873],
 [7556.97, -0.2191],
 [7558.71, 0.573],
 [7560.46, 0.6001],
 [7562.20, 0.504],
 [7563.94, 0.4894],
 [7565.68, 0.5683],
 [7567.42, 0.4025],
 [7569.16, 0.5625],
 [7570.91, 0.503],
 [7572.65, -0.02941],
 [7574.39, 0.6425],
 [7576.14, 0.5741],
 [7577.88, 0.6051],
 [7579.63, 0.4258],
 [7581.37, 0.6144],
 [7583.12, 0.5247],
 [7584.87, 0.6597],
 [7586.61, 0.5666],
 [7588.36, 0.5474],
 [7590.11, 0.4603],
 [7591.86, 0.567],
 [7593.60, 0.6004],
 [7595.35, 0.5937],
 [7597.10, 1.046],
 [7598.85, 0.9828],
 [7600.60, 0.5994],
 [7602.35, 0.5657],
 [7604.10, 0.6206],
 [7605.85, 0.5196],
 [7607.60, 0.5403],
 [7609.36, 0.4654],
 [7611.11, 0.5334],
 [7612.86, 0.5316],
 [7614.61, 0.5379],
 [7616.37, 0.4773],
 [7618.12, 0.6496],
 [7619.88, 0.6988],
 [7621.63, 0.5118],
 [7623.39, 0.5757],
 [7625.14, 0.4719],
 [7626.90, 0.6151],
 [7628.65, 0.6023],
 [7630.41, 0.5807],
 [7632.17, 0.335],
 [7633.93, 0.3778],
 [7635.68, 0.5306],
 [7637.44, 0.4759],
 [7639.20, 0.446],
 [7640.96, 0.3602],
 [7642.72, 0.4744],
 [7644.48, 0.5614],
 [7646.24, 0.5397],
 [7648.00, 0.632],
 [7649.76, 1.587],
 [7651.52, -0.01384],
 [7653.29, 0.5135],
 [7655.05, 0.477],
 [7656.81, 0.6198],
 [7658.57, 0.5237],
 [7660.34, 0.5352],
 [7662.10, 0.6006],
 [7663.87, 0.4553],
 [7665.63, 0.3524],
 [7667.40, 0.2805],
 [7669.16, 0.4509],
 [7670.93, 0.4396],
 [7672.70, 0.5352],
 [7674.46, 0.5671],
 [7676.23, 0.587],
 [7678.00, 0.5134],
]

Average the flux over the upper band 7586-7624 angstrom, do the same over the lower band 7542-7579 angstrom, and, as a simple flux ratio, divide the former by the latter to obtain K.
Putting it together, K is 1.19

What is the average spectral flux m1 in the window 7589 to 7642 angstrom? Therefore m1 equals 0.562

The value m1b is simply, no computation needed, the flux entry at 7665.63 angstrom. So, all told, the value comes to 0.3524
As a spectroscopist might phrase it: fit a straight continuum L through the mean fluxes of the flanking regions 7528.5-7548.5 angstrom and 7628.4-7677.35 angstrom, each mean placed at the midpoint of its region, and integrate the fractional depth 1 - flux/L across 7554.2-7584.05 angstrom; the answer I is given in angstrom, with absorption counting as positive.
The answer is 3.48 angstrom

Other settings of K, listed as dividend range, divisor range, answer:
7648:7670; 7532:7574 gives 1.09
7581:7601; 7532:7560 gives 1.27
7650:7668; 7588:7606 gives 0.73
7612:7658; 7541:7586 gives 1.07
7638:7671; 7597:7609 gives 0.78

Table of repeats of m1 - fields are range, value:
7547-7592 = 0.506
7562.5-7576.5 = 0.462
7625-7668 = 0.52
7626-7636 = 0.506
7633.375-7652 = 0.558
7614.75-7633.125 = 0.55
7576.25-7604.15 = 0.623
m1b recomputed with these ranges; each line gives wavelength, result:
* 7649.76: 1.587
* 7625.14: 0.4719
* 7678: 0.5134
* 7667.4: 0.2805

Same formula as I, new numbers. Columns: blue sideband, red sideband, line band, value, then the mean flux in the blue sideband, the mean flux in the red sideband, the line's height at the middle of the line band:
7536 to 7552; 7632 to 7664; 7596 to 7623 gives -3.9 angstrom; 0.548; 0.534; 0.539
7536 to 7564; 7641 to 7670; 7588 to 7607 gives -4.7 angstrom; 0.508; 0.532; 0.519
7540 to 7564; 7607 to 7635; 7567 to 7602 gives -3.7 angstrom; 0.509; 0.531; 0.52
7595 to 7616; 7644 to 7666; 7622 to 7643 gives 3.8 angstrom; 0.625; 0.573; 0.597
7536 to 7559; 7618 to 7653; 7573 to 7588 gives -1.0 angstrom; 0.501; 0.548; 0.518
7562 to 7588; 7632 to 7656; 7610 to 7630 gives -1.6 angstrom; 0.509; 0.527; 0.521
